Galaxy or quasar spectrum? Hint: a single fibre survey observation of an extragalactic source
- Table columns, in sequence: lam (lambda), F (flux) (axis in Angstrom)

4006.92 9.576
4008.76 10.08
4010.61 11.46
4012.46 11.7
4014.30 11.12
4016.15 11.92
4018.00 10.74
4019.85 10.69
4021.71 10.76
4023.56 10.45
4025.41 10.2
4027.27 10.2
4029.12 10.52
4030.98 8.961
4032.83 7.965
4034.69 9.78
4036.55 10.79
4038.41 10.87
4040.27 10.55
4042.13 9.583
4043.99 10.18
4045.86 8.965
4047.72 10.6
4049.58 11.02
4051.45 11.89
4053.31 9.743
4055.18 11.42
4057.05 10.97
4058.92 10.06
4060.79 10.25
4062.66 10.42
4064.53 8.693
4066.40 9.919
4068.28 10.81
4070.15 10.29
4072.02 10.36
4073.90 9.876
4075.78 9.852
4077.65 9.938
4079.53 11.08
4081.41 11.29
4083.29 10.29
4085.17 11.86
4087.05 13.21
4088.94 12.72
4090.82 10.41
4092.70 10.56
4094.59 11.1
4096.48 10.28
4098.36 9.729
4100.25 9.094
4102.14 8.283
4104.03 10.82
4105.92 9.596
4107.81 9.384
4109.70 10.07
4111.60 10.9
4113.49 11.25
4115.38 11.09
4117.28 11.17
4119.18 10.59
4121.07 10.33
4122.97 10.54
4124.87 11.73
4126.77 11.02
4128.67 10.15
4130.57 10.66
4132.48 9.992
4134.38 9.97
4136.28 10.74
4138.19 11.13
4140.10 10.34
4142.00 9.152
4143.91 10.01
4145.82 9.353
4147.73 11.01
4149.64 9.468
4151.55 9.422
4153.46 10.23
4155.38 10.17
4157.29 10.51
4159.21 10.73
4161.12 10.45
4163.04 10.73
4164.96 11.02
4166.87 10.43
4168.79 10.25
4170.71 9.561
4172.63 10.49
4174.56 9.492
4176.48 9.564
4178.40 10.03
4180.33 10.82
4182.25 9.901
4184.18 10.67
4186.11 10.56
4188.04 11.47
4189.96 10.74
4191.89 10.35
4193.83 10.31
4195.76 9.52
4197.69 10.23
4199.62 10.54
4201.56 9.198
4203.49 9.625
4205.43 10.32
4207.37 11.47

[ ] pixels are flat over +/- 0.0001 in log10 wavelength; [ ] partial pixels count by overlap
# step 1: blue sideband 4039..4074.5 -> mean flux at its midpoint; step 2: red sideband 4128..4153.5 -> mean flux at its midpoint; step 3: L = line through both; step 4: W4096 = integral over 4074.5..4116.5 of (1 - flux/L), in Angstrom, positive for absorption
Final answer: -1.5 Angstrom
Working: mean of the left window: 10.3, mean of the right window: 10.1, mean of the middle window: 10.6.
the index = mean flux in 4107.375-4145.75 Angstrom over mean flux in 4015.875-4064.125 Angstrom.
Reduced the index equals 1.02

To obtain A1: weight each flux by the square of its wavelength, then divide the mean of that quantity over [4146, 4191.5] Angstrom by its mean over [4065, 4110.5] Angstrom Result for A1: 1.03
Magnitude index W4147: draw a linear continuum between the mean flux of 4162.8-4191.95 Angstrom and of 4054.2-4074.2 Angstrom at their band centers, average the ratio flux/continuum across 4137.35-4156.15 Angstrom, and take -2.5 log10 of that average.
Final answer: 0.04 mag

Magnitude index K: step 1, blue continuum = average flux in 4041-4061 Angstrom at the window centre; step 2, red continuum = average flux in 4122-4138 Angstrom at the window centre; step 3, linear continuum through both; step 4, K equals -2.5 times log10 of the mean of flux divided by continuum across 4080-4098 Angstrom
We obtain -0.07 mag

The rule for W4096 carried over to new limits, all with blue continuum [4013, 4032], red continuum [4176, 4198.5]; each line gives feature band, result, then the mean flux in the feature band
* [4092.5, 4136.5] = 0.4 Angstrom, 10.4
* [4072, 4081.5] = 0.2 Angstrom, 10.3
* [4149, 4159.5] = 0.3 Angstrom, 10.1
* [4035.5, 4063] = 0.1 Angstrom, 10.5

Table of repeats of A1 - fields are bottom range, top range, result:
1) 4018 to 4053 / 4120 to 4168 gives 1.07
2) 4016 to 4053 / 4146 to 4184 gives 1.06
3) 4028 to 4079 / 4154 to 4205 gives 1.07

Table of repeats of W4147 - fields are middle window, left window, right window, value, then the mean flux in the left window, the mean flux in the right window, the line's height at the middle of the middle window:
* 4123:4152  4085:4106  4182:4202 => 0.023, 10.6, 10.4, 10.5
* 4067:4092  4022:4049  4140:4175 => -0.088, 10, 10.2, 10.1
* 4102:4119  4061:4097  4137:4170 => 0.011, 10.7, 10.3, 10.5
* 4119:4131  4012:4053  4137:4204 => -0.047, 10.4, 10.2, 10.3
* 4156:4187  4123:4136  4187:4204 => 0.005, 10.6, 10.2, 10.4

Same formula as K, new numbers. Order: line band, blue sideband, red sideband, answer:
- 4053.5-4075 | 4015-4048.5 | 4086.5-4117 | 0.01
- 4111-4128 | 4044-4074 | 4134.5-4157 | -0.08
